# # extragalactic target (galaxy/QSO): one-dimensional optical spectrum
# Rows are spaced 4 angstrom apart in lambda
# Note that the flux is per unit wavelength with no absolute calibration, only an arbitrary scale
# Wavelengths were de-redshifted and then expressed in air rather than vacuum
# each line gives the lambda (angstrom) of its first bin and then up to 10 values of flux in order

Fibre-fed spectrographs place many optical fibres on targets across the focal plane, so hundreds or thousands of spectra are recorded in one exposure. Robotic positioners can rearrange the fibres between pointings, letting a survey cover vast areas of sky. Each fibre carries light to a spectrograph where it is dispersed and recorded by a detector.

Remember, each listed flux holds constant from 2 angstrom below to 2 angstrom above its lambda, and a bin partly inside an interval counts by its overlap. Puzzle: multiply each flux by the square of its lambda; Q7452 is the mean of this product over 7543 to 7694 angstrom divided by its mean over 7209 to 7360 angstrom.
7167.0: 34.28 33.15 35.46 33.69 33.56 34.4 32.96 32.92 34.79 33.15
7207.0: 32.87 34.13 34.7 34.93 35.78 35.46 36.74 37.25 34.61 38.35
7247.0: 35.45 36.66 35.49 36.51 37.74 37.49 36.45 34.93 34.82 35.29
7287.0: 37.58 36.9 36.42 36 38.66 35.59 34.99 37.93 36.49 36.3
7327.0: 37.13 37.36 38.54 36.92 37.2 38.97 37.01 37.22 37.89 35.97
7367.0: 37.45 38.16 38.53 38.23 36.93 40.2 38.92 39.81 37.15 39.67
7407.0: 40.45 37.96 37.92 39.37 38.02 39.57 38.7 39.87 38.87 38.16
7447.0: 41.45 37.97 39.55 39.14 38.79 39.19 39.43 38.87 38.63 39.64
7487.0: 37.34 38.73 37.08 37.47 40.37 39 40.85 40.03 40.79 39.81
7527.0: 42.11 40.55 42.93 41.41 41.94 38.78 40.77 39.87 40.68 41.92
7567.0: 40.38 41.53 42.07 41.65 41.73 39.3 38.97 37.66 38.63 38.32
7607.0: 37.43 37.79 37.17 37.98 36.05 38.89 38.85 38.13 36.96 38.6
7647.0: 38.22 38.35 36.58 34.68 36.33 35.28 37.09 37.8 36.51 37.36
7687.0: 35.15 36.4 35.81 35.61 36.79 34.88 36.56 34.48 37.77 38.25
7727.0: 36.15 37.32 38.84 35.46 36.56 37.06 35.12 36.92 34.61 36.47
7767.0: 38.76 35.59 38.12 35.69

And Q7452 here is 1.15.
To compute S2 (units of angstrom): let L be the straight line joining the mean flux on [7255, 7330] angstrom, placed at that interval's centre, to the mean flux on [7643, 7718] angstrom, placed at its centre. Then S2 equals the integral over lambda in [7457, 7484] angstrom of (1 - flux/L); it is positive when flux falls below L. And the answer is -1.9 angstrom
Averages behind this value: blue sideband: 36.5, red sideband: 36.4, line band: 39.1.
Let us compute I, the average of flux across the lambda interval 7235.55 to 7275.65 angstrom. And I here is 36.4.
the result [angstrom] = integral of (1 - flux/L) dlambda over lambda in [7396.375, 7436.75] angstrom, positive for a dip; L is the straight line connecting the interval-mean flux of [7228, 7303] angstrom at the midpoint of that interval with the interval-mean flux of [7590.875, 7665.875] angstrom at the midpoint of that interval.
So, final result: -2.15 angstrom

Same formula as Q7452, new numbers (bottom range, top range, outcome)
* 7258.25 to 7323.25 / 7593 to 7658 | 1.13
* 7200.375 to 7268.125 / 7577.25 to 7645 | 1.19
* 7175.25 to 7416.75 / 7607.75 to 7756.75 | 1.12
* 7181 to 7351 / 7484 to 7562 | 1.19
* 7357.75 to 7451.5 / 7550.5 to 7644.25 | 1.07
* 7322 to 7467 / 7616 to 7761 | 1.03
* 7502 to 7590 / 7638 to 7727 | 0.93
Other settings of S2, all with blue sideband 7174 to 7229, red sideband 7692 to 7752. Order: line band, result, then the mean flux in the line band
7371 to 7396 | -2.6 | 38.7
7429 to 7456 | -3.0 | 39.2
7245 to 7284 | -1.9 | 36.1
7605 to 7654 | -2.4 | 37.8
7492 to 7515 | -2.3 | 39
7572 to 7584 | -2.0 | 41.8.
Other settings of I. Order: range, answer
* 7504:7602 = 40.5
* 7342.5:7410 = 38.2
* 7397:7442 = 38.9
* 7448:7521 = 39.1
